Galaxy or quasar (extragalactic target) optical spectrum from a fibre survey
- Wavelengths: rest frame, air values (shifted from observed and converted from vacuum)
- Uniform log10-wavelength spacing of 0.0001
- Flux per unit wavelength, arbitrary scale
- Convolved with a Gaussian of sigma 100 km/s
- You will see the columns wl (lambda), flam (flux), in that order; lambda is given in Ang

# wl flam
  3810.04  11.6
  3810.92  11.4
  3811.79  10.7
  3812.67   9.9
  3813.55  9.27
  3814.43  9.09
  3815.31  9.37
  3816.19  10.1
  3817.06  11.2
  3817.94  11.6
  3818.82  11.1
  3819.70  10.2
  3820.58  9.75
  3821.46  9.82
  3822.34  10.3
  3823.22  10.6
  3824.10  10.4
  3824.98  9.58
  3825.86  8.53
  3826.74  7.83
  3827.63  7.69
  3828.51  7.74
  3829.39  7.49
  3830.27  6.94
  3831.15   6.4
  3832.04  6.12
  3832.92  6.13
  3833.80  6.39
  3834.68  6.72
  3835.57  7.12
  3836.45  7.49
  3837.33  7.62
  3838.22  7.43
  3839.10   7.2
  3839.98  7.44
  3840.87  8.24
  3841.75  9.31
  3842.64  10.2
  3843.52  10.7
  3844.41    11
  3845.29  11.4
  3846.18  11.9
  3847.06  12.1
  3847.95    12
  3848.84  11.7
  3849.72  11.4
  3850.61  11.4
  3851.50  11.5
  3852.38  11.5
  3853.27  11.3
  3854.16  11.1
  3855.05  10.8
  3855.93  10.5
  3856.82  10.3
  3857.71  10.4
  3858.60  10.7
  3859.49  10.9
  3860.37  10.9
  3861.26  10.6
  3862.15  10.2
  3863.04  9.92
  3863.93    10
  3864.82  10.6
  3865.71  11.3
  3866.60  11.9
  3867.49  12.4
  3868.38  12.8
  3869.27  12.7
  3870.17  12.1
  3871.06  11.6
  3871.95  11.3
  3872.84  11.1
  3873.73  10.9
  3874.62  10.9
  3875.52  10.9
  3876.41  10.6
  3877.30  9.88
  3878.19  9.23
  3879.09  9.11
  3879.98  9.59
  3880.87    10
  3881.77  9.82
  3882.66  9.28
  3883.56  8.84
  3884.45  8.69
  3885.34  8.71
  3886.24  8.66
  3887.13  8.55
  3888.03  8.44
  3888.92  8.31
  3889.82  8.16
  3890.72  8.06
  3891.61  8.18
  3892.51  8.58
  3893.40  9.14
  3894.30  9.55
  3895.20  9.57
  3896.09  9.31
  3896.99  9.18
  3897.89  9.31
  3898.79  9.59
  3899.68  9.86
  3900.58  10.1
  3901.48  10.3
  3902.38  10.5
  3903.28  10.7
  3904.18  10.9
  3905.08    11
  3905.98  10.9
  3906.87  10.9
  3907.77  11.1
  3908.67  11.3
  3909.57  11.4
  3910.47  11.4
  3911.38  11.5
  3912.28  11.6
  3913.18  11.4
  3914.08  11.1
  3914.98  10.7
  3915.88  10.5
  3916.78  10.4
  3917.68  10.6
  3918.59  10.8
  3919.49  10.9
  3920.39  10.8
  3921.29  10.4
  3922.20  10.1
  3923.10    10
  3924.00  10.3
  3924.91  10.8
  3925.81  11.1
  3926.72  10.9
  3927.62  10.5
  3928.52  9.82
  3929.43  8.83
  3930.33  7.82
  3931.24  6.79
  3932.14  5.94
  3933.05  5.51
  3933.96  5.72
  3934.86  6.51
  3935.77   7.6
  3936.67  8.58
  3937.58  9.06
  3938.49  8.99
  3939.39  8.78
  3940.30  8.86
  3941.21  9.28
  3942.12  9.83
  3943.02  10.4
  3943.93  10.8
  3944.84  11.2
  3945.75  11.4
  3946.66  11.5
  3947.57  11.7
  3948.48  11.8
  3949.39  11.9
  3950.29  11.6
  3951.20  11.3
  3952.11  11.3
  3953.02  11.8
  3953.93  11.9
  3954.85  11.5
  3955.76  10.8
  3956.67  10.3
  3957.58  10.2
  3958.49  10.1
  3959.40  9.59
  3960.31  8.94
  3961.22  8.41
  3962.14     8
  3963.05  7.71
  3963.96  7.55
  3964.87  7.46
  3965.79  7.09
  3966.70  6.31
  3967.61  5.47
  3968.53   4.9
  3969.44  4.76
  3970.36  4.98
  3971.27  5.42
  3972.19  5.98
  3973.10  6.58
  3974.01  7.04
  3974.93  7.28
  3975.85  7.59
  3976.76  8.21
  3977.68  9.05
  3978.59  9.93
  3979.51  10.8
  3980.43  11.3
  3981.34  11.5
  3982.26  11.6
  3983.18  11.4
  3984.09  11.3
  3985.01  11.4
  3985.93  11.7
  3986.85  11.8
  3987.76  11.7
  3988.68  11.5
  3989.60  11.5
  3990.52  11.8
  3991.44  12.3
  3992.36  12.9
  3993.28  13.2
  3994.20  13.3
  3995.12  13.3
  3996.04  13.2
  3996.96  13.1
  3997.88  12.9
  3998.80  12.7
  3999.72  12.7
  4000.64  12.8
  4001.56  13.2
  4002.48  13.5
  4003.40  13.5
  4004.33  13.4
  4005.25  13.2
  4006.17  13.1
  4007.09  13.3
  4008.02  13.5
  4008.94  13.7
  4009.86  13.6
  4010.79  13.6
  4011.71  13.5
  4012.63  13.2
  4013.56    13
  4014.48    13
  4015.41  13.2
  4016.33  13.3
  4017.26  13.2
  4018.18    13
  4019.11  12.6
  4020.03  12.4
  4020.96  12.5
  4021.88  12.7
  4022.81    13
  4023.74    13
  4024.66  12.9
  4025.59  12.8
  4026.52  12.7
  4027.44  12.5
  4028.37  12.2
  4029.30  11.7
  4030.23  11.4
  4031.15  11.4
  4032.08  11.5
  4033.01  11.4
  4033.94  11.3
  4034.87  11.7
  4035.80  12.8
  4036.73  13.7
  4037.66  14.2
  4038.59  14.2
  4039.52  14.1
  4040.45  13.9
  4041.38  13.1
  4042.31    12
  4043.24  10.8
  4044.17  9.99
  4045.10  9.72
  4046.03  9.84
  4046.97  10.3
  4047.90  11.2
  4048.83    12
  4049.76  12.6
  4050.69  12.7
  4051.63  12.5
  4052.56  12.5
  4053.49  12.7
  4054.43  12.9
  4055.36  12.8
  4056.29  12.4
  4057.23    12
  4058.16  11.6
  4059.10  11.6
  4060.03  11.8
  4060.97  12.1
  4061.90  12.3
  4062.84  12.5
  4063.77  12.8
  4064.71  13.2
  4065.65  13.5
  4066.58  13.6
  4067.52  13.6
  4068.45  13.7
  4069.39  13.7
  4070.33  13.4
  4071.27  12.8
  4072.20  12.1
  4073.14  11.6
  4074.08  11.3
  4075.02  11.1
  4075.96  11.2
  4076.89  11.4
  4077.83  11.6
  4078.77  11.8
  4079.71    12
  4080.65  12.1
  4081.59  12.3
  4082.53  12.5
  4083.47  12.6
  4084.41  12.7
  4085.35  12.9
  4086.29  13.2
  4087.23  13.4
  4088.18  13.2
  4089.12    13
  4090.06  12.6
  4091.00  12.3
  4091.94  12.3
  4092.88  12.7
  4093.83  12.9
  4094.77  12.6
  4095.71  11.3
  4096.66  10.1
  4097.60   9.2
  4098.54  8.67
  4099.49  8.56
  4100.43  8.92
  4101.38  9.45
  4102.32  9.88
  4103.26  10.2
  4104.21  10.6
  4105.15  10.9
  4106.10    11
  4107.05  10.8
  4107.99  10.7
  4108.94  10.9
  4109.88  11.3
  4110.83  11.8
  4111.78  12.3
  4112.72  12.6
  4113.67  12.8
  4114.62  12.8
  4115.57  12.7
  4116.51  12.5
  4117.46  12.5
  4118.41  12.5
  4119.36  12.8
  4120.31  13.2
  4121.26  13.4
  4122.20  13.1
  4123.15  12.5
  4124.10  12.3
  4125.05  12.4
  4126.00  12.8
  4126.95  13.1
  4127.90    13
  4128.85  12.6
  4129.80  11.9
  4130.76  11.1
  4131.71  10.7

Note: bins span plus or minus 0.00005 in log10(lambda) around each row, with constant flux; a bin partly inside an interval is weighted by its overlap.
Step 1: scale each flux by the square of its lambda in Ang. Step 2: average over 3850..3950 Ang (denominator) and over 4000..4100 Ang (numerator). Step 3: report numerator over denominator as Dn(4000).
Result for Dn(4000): 1.32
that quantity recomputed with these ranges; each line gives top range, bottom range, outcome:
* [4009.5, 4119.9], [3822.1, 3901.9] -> 1.39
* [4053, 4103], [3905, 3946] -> 1.32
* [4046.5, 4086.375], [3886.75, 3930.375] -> 1.32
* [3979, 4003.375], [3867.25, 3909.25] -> 1.29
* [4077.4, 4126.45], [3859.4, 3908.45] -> 1.31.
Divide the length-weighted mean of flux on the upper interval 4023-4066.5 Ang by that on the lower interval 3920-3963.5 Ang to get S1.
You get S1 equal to 1.26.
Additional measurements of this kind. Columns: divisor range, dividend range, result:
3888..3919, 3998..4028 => 1.29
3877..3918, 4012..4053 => 1.25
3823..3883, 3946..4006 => 1.05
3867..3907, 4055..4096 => 1.25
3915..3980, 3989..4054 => 1.38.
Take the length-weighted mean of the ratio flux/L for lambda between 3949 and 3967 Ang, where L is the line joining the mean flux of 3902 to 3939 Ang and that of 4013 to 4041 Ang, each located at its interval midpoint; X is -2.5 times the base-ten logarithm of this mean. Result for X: 0.121 mag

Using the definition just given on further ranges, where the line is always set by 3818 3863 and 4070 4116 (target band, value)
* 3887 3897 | 0.14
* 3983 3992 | -0.09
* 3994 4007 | -0.21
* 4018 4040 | -0.13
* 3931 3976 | 0.20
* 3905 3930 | -0.06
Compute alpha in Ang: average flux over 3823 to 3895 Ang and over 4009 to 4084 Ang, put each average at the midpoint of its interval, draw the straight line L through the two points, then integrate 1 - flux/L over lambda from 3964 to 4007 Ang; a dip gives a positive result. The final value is 4.2 Ang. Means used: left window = 9.69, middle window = 10.4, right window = 12.4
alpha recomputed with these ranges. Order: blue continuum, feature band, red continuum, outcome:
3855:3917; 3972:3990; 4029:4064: 2.1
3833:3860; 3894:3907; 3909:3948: -0.3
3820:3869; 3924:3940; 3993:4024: 4.2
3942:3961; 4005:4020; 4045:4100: -2.2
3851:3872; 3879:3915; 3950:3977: 1.0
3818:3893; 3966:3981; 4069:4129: 4.9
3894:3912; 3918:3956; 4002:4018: 4.9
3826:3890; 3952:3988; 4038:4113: 6.3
